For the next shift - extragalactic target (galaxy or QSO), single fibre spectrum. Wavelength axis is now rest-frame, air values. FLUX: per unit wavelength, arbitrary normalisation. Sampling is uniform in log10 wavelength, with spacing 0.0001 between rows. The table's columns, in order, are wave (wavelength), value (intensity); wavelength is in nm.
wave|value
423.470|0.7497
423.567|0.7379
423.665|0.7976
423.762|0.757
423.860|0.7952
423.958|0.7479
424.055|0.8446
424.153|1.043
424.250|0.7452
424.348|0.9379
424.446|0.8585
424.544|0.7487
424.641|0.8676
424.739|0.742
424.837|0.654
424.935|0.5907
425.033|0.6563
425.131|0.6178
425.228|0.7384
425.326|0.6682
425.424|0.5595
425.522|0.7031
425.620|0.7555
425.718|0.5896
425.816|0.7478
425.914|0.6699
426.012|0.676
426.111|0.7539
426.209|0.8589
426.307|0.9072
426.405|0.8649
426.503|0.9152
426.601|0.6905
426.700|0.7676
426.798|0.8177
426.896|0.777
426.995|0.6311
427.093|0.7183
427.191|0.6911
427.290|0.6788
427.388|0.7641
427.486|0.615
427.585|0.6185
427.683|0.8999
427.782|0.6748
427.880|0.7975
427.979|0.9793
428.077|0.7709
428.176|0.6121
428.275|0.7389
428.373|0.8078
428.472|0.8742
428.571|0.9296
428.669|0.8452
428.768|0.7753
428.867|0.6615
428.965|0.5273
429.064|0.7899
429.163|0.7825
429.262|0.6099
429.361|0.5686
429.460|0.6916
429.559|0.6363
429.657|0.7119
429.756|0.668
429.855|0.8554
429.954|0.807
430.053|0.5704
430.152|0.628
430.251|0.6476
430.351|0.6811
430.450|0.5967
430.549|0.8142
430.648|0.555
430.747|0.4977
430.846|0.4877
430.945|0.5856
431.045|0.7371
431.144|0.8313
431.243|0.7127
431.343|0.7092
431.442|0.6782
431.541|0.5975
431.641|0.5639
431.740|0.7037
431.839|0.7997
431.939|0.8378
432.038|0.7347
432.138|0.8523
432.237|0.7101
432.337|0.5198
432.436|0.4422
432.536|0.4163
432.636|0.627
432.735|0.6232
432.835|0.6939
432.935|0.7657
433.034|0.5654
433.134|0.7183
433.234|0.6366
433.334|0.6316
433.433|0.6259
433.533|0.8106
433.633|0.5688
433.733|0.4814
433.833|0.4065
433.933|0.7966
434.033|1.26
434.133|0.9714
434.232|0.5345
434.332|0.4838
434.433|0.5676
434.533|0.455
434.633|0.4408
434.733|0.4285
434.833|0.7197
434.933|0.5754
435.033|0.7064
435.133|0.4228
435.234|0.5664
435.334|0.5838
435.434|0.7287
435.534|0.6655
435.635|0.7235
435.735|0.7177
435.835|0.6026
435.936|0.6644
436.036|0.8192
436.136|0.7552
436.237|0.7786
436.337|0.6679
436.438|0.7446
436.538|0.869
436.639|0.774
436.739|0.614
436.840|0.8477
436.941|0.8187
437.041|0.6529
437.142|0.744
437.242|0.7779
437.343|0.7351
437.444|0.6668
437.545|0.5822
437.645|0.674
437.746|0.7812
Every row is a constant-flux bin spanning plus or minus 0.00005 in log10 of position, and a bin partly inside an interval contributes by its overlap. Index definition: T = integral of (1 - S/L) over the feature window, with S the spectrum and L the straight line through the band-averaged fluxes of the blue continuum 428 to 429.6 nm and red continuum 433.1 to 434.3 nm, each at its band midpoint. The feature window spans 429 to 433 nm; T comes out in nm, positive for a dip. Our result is 0.277 nm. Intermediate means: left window 0.731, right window 0.7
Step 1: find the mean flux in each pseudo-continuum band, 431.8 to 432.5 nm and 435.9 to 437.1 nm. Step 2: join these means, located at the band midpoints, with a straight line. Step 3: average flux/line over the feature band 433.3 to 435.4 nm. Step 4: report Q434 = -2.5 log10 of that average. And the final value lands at 0.16 mag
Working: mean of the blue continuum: 0.692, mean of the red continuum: 0.752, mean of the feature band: 0.622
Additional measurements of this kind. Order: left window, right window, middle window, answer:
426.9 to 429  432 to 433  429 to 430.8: 0.04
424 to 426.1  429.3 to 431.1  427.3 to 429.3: -0.11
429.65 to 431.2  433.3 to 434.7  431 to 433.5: -0.03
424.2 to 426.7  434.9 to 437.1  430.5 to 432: 0.07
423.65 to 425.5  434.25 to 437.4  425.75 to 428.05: -0.03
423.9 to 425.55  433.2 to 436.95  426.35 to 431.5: 0.00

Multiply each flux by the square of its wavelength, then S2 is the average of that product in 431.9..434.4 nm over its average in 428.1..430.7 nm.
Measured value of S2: 0.96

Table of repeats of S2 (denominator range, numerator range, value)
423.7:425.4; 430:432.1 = 0.90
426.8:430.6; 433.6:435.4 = 0.87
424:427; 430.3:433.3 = 0.89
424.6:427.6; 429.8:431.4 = 0.95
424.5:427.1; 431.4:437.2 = 0.95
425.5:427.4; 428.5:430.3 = 0.96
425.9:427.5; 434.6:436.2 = 0.87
